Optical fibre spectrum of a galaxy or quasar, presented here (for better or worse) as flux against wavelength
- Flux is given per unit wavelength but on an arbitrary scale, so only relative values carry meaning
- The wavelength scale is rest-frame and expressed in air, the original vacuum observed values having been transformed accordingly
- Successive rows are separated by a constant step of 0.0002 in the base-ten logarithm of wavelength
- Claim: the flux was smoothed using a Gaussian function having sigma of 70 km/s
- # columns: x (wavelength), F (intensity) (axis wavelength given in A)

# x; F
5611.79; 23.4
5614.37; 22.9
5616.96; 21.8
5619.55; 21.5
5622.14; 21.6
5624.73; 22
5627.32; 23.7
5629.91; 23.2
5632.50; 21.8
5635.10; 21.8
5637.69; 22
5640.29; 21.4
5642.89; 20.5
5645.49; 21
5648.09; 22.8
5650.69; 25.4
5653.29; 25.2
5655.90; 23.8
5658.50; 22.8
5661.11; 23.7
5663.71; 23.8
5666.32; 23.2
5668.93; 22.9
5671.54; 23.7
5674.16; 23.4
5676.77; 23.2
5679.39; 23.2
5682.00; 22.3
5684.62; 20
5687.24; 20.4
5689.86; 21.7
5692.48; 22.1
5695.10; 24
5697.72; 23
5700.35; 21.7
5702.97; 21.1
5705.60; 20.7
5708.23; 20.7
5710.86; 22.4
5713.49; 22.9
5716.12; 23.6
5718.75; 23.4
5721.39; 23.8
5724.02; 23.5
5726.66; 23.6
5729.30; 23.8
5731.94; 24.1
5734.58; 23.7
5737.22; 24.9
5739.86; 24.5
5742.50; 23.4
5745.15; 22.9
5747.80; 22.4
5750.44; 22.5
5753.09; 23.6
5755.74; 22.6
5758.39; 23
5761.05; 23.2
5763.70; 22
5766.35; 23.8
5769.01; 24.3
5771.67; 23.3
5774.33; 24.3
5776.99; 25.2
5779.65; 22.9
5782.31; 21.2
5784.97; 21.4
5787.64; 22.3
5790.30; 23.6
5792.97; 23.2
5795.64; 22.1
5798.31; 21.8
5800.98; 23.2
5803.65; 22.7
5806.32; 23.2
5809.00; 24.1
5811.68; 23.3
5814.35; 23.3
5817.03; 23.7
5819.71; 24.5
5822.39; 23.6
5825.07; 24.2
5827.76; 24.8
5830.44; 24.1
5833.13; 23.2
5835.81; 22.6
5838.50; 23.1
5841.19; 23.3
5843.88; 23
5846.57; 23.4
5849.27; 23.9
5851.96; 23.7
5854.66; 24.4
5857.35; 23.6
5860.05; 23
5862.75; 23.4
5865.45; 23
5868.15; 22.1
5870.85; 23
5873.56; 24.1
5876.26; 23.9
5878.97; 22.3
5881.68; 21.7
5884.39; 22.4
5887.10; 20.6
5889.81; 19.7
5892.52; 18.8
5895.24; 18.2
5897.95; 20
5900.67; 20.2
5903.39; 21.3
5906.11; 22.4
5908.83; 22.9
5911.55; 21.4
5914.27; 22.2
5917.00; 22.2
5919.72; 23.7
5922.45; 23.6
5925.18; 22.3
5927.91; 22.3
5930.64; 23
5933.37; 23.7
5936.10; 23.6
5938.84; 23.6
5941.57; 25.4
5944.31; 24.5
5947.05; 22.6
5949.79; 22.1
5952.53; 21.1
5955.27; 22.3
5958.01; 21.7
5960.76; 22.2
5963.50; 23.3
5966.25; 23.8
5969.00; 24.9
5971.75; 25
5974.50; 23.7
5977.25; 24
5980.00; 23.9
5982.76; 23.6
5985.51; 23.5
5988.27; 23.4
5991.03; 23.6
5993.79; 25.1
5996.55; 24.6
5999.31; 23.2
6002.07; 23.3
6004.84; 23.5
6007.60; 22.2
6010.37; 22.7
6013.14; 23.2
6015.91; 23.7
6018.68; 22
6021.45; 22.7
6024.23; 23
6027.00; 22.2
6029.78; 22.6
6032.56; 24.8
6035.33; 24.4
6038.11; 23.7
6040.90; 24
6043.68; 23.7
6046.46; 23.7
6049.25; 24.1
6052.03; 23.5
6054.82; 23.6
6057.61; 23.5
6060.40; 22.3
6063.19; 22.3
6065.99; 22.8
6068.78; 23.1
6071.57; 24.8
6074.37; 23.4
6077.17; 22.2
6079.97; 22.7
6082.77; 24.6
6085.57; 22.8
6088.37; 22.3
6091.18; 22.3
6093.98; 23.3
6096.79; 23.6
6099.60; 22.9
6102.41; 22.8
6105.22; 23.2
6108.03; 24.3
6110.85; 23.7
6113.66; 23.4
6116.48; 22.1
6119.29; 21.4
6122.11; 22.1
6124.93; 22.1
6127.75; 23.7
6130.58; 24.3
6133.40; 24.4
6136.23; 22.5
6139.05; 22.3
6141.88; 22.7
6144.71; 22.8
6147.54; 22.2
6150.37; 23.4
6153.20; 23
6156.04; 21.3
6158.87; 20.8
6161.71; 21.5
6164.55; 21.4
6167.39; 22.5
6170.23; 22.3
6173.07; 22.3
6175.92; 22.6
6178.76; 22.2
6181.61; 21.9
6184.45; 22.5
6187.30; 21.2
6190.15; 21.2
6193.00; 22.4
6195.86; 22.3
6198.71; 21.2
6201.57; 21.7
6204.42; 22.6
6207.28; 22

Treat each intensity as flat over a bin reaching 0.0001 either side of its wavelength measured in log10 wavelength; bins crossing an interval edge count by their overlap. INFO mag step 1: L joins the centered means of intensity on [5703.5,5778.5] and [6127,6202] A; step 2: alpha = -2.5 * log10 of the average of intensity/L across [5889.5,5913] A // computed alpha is 0.115 mag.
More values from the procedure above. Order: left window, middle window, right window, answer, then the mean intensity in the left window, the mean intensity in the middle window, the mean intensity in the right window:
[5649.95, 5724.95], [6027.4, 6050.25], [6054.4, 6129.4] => -0.04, 22.8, 23.8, 23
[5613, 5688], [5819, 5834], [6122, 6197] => -0.07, 22.6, 24.1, 22.4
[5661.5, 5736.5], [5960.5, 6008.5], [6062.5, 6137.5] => -0.04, 22.7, 23.8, 23.1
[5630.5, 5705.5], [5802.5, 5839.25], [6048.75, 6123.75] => -0.04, 22.5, 23.6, 23.1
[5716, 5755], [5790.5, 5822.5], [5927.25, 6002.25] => 0.01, 23.6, 23.2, 23.5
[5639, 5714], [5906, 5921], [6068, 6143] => 0.02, 22.5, 22.5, 23.1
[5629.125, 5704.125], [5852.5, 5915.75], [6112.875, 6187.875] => 0.03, 22.6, 22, 22.4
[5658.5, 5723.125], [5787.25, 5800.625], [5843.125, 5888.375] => 0.01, 22.5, 22.7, 23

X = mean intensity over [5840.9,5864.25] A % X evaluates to 23.5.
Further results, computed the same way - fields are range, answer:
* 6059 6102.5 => 23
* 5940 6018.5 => 23.4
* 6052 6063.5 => 23.1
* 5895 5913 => 21.1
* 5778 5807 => 22.5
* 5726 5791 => 23.3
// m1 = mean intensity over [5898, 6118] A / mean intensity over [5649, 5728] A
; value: 1.0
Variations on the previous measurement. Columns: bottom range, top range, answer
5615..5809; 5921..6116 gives 1.02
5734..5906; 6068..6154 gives 1.01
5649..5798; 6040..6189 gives 0.99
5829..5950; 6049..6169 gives 1.01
